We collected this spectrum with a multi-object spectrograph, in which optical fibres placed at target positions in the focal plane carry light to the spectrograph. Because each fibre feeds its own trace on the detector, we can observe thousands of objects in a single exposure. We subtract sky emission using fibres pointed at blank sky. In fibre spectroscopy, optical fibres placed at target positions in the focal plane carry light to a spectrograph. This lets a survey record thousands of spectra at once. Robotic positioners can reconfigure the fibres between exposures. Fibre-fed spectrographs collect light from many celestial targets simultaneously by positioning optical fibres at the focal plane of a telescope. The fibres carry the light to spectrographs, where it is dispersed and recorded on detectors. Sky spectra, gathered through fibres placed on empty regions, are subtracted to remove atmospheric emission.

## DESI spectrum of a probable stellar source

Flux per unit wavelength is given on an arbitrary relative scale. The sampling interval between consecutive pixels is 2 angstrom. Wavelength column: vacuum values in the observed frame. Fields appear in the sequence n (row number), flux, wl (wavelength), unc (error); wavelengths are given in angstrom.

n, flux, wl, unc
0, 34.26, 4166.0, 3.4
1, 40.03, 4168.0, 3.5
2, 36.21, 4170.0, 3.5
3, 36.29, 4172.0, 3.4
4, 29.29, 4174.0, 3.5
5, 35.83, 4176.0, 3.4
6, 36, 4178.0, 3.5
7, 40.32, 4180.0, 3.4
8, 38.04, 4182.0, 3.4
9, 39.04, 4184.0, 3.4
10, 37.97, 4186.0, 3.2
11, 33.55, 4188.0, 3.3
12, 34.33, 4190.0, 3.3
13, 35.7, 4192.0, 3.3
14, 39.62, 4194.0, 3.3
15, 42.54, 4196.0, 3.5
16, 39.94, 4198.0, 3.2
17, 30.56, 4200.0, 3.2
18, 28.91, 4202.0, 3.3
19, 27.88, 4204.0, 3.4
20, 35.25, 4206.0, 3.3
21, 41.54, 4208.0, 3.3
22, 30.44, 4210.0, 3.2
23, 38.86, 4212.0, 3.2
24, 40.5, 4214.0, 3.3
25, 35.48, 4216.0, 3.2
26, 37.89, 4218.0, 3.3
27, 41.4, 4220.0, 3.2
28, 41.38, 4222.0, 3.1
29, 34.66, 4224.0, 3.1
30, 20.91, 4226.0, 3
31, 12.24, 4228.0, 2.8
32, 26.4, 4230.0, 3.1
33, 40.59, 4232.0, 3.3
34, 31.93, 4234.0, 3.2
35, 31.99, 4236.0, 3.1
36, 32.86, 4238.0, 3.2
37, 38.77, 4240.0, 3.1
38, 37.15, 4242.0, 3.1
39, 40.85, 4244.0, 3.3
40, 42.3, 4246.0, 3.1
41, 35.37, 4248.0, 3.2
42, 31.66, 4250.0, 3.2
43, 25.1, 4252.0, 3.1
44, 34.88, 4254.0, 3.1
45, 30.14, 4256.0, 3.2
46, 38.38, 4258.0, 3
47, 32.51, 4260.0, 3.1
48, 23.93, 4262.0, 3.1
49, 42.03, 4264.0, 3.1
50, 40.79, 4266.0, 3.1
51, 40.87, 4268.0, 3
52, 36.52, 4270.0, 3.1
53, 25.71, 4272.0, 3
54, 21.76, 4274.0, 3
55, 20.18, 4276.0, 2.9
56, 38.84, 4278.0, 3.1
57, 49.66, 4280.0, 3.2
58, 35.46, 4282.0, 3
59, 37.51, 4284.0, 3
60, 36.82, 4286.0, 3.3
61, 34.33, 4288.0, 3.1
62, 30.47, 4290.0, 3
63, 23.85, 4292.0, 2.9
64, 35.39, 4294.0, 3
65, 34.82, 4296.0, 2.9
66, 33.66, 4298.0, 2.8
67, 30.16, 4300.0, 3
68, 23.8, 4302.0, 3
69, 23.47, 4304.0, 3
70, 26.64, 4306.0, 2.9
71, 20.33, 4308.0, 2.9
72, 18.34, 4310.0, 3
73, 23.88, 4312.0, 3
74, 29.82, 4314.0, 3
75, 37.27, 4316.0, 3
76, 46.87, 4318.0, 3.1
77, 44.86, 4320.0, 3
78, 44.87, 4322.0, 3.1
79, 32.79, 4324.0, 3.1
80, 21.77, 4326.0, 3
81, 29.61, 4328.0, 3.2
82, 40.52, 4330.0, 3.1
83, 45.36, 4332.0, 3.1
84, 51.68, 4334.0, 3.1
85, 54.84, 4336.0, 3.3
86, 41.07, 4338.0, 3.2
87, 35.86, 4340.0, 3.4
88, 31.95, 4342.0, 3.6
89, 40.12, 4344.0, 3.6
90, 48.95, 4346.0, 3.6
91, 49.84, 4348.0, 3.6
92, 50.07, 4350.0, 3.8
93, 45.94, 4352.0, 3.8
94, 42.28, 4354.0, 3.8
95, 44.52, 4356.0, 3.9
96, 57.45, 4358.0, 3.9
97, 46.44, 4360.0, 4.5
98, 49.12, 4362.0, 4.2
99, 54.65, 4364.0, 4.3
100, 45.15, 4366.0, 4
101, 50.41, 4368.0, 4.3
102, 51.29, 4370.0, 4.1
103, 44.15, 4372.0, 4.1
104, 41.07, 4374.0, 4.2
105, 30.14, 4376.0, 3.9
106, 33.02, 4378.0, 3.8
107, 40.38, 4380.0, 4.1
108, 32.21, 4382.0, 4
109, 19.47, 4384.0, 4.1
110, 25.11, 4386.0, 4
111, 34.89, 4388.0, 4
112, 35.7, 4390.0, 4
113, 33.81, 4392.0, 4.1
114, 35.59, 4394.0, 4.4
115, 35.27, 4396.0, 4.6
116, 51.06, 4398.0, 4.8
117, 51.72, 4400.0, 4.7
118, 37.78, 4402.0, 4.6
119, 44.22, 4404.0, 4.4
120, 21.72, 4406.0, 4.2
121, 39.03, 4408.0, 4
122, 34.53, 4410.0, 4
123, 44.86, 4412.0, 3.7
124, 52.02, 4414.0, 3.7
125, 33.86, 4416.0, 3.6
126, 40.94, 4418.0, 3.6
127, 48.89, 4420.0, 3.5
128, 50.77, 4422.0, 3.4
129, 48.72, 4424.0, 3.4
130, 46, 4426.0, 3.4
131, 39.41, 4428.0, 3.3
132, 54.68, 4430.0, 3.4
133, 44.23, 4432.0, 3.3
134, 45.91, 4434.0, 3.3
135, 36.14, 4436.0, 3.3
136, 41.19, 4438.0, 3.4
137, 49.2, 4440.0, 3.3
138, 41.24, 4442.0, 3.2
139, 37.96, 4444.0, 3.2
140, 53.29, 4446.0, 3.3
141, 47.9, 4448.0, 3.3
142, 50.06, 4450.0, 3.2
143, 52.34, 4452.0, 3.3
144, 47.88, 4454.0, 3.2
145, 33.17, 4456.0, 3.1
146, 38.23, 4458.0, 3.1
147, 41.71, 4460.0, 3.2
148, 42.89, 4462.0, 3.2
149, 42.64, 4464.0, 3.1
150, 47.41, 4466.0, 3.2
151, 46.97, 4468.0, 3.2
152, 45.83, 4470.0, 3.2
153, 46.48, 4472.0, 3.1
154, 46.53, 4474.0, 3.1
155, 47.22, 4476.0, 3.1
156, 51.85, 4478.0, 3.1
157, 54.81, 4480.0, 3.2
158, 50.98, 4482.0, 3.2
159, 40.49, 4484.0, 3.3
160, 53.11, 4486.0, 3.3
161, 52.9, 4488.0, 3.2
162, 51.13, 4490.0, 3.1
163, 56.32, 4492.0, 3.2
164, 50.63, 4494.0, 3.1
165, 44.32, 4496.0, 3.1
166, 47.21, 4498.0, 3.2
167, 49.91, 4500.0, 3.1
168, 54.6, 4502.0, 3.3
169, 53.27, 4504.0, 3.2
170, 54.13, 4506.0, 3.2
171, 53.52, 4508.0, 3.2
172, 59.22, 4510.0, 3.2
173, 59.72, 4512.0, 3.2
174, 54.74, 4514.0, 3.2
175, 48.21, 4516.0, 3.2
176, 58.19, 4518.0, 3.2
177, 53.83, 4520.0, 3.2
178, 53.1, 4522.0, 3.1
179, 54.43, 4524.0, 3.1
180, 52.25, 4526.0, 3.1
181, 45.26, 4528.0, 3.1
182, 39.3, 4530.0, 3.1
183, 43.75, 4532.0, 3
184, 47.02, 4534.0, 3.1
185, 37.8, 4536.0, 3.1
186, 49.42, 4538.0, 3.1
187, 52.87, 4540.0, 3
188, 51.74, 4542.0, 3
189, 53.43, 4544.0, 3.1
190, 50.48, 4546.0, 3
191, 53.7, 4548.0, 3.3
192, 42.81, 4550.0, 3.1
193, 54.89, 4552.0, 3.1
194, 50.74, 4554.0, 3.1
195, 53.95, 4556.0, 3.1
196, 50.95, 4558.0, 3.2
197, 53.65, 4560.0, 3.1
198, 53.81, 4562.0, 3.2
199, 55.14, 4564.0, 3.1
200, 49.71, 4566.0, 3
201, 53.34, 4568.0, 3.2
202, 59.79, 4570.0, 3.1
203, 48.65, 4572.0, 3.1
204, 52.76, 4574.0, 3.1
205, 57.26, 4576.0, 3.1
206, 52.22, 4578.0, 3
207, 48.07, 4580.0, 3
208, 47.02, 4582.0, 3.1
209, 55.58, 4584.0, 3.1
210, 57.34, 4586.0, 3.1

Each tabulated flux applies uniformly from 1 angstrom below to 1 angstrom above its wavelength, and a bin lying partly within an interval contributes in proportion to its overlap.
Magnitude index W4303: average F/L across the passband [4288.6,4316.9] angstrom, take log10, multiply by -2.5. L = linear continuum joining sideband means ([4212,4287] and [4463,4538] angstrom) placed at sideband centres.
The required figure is 0.32 mag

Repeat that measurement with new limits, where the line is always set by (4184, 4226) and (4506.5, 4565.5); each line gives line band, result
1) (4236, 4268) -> 0.091 mag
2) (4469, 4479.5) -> 0.013 mag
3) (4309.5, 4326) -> 0.194 mag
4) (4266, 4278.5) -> 0.250 mag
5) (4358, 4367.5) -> -0.151 mag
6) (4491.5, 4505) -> -0.024 mag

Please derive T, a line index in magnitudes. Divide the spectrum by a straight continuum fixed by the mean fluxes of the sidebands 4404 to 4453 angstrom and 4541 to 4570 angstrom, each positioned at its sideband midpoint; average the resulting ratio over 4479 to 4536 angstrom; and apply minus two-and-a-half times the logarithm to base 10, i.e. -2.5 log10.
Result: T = -0.04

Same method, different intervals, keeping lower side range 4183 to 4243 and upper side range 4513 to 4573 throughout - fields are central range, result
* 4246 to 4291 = 0.10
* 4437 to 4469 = 0.04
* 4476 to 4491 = -0.06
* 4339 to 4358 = -0.07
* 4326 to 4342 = 0.00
